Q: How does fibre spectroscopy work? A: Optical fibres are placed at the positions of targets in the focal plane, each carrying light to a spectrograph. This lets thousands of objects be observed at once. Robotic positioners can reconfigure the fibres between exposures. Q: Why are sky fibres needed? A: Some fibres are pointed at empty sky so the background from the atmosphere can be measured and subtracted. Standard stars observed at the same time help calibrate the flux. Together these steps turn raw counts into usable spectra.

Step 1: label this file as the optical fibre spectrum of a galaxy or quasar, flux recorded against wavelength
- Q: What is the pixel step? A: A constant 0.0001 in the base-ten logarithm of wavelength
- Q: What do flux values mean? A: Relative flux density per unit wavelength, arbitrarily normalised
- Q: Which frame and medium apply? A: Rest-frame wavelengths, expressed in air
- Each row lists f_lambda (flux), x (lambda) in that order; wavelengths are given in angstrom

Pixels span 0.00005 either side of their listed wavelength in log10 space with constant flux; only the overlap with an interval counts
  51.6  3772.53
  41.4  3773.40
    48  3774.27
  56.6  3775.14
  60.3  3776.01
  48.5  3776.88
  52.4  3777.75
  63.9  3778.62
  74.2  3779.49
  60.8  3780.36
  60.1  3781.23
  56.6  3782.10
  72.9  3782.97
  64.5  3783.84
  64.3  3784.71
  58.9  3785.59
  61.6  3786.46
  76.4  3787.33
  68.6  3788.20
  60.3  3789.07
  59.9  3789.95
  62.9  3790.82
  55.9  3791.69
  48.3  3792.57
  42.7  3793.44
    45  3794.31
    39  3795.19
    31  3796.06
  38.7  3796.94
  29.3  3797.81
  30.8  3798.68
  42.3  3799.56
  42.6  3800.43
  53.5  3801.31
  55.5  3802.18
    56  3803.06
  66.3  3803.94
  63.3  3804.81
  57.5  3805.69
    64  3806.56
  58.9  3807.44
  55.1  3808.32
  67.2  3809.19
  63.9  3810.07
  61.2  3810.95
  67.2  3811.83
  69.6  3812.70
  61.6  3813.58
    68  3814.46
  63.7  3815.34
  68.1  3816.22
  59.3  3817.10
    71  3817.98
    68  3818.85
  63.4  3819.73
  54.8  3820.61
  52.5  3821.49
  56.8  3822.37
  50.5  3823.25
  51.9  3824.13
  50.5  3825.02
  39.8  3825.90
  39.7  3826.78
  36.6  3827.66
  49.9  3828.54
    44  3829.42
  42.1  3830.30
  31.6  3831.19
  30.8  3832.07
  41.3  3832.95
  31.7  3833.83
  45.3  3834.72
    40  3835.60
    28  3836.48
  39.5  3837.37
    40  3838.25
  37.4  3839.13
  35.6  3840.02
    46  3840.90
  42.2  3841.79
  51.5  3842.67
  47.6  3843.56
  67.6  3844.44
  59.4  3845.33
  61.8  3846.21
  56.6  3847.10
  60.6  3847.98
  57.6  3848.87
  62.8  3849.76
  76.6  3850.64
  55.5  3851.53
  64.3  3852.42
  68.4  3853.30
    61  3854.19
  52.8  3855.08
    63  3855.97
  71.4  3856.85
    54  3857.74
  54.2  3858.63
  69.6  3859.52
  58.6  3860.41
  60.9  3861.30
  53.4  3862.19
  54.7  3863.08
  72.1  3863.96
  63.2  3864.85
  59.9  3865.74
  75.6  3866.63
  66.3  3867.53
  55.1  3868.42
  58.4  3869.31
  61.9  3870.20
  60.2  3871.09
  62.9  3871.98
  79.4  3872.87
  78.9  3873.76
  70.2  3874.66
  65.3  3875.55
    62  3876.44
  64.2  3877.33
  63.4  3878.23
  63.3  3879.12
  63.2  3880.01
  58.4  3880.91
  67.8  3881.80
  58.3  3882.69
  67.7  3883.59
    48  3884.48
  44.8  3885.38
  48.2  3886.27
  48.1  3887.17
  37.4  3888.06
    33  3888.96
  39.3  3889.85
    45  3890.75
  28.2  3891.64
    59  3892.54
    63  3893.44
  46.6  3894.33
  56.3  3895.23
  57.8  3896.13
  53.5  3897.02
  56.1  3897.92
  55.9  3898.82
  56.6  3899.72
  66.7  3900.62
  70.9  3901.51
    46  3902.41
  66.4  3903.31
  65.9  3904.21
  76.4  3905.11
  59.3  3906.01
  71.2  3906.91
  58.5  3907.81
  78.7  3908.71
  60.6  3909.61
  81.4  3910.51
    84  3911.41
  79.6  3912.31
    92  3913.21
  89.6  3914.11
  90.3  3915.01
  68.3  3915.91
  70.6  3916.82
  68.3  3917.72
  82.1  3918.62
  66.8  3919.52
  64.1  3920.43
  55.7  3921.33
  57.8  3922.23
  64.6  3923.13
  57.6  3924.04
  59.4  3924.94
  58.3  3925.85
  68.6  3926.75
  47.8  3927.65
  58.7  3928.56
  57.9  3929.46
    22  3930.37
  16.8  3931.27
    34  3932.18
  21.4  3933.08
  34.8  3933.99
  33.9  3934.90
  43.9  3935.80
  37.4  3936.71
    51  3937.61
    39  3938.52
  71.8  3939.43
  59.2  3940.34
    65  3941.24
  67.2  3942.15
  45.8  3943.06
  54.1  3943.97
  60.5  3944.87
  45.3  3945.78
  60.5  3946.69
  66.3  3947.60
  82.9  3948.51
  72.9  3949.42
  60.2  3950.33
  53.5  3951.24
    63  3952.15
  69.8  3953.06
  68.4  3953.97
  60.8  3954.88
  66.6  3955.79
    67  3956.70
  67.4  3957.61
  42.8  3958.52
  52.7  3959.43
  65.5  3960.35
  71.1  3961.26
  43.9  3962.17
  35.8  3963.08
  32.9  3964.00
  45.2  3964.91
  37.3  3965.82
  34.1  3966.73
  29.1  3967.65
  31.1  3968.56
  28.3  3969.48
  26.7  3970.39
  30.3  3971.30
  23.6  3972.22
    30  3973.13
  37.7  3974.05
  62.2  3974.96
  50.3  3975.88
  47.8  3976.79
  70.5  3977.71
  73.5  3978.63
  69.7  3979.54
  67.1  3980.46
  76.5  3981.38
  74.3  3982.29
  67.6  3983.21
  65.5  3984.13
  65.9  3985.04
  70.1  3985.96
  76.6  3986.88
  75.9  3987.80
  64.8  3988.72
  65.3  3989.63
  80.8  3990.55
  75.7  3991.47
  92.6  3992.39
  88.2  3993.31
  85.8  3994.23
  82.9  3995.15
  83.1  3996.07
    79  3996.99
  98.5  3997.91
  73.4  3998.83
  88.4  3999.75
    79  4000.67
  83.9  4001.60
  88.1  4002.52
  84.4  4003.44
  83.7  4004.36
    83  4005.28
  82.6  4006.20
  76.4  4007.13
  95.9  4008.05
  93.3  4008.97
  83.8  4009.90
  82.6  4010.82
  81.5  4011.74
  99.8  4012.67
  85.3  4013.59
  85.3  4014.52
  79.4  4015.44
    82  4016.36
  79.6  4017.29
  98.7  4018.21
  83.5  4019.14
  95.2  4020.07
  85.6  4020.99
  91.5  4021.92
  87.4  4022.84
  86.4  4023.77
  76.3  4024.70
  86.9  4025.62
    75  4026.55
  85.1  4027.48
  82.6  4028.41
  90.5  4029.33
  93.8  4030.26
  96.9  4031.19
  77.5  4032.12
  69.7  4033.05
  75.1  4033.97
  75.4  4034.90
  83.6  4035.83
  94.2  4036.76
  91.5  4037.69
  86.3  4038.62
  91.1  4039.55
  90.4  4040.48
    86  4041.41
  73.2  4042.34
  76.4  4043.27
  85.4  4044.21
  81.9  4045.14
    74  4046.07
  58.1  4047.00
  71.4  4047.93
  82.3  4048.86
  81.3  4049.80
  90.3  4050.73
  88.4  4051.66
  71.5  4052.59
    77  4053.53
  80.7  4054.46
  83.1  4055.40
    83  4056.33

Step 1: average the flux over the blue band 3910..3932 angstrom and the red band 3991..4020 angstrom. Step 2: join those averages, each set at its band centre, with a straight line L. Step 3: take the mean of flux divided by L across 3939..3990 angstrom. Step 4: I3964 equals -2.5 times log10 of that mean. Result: 0.31 mag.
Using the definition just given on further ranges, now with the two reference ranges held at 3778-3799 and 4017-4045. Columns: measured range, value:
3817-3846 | 0.279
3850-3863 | 0.037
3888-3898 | 0.380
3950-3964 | 0.286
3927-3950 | 0.418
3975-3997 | 0.100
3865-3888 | 0.075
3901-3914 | -0.020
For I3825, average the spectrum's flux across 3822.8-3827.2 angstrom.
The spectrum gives 46.5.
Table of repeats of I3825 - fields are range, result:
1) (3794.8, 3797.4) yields 36.1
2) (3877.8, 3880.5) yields 63.2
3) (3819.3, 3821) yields 59.2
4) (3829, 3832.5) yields 37.1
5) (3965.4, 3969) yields 32.9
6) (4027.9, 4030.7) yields 89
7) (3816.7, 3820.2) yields 65.5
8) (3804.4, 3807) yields 61.6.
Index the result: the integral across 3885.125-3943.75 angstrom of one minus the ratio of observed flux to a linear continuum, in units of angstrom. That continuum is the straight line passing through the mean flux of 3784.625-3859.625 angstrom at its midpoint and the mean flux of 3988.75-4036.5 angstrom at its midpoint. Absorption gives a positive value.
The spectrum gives 9.5 angstrom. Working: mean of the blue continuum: 53.5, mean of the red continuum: 84.2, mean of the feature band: 57.2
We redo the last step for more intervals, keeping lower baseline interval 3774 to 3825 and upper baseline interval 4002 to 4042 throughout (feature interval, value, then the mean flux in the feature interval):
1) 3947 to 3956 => 1.2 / 66.3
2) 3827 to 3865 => 6.9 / 52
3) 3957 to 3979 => 9.5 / 44.6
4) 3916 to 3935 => 5.2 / 53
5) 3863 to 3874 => 0.1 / 65.4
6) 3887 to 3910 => 4.6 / 56.1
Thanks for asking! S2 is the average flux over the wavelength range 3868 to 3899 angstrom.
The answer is 56.6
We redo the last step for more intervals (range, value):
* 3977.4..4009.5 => 79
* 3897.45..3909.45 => 63.6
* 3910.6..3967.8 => 57.3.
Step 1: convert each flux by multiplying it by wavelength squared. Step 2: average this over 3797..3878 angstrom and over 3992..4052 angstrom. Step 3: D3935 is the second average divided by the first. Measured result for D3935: 1.7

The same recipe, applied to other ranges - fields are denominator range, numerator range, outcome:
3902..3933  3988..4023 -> 1.39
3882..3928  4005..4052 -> 1.45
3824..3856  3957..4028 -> 1.56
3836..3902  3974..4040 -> 1.51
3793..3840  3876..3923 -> 1.29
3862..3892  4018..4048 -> 1.55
